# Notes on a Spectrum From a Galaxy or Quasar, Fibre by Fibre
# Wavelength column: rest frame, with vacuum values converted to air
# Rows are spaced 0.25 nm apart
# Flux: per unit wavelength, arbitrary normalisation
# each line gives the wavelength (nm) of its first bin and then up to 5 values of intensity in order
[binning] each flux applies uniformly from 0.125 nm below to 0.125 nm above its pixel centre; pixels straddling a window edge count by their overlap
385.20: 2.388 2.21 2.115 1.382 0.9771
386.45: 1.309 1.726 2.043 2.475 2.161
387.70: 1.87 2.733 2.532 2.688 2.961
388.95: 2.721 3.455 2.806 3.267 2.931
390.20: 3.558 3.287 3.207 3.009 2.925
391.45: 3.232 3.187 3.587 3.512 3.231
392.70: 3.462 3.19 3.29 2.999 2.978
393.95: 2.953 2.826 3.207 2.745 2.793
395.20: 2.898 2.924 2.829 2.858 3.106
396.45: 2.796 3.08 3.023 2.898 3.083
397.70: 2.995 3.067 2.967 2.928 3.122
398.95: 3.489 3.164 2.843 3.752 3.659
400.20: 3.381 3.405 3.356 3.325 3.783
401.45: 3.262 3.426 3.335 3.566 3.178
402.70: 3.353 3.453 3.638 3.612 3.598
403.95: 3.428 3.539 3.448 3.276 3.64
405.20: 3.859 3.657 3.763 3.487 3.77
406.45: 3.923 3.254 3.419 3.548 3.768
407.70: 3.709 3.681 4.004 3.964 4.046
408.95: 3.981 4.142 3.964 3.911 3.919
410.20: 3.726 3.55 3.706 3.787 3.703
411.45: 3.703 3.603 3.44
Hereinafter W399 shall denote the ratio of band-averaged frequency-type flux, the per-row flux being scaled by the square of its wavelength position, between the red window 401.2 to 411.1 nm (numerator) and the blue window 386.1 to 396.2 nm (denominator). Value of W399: 1.38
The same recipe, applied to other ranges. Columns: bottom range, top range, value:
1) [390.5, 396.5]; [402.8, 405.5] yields 1.22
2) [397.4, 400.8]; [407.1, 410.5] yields 1.25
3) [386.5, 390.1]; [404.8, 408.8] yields 1.58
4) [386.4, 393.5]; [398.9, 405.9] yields 1.28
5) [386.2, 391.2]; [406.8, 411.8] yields 1.59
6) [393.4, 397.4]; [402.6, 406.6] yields 1.28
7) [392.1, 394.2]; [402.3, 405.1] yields 1.15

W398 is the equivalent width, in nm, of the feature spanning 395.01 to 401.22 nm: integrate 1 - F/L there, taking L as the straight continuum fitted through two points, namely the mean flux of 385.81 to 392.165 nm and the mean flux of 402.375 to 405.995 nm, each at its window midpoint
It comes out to 0.10 nm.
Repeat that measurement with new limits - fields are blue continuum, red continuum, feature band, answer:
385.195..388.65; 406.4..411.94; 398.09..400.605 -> -0.220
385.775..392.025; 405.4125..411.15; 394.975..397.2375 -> 0.092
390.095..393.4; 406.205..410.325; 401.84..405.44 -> 0.157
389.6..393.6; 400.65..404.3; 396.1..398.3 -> 0.231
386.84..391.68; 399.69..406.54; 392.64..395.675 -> 0.075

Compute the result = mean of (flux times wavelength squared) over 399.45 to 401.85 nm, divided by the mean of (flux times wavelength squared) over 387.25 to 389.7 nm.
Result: 1.4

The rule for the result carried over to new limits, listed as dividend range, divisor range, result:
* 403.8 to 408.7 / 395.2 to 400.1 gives 1.24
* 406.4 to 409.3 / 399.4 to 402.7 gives 1.14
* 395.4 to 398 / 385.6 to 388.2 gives 1.63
